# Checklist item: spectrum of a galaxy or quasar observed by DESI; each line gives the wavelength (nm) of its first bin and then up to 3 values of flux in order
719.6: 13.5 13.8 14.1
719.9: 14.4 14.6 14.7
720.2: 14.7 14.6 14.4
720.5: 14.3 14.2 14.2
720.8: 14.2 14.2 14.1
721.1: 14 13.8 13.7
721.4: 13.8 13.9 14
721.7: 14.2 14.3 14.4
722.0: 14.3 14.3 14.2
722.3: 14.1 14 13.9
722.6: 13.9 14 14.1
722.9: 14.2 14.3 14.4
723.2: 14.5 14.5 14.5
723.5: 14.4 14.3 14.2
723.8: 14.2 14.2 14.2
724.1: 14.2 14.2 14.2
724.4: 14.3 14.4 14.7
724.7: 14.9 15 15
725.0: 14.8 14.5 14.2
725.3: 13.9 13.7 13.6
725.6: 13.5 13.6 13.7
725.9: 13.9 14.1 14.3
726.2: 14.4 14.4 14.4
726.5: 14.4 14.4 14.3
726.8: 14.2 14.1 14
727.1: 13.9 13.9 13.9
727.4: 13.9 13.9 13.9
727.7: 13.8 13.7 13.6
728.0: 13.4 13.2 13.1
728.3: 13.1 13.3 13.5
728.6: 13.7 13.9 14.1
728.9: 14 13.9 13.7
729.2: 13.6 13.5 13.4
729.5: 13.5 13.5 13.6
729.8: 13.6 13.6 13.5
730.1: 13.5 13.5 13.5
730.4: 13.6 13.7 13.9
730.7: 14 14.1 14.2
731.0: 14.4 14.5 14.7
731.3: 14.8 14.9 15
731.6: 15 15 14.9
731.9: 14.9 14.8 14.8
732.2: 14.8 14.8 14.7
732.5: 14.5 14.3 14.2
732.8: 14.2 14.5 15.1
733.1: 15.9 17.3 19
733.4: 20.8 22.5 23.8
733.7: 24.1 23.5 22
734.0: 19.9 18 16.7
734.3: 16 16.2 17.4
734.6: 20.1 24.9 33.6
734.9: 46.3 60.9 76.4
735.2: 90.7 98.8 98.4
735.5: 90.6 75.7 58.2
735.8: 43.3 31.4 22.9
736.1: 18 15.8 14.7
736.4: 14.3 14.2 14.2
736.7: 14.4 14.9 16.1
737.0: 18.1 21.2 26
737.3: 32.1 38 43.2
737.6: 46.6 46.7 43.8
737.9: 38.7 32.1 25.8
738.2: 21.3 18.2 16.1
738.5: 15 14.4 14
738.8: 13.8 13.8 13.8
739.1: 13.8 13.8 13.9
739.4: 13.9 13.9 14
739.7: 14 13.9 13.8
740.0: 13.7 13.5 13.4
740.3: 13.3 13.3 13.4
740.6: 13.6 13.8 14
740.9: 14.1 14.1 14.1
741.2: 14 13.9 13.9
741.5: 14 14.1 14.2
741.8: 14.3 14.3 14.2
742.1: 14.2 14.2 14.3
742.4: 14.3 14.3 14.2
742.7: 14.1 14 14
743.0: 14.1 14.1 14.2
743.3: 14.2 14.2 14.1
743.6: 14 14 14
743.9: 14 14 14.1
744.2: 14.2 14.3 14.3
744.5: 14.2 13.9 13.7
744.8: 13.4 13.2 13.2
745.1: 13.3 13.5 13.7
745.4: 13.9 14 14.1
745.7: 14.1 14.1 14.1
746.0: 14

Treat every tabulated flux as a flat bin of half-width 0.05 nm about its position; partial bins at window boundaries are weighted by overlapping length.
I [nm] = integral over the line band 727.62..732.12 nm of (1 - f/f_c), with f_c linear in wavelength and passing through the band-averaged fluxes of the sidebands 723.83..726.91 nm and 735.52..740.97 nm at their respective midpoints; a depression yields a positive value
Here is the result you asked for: 0.817 nm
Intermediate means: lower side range 14.2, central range 13.9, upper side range 22.2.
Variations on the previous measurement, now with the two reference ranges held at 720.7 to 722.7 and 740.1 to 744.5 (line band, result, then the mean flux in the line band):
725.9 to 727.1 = -0.015 nm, 14.2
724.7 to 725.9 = -0.008 nm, 14.2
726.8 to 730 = 0.086 nm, 13.7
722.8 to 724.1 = -0.023 nm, 14.3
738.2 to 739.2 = -0.072 nm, 15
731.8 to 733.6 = -0.268 nm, 16.1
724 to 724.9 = -0.028 nm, 14.5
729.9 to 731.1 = 0.019 nm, 13.8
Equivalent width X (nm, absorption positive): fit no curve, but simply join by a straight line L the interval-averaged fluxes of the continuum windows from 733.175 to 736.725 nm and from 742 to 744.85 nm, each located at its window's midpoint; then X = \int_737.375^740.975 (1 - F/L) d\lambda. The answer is 0.80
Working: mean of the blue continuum 35.1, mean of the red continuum 14.1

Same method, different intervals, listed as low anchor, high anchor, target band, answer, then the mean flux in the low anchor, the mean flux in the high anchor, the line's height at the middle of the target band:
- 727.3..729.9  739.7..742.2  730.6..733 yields -0.160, 13.6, 13.9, 13.7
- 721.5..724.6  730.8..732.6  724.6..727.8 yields 0.058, 14.2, 14.7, 14.4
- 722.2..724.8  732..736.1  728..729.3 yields 0.536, 14.3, 32.4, 23.1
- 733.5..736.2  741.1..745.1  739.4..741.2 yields 0.725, 41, 14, 23.2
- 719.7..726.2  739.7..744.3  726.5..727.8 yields 0.014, 14.2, 14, 14.2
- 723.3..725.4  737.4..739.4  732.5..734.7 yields 0.262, 14.4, 24.2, 20.9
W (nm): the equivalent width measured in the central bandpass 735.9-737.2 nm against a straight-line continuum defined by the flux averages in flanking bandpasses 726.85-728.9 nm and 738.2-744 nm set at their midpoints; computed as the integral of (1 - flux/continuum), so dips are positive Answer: -0.32 nm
